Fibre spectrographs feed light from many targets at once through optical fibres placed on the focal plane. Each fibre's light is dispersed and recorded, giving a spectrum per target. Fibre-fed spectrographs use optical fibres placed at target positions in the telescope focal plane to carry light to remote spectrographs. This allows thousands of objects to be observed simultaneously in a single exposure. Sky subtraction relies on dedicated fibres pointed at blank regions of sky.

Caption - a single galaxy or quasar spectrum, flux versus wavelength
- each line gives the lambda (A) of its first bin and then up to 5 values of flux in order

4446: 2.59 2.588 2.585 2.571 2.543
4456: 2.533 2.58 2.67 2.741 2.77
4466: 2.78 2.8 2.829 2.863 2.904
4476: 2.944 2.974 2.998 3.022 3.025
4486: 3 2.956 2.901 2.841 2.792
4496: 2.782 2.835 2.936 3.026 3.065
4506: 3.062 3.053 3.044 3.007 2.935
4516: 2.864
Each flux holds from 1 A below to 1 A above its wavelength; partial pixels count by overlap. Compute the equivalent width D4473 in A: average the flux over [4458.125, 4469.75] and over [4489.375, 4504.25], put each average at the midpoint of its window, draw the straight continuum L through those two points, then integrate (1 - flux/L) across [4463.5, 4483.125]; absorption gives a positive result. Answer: -0.75 A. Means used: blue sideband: 2.74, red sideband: 2.89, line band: 2.89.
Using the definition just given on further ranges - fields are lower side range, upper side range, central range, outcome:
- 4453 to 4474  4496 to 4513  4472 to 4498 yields -0.6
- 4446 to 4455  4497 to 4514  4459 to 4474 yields -0.5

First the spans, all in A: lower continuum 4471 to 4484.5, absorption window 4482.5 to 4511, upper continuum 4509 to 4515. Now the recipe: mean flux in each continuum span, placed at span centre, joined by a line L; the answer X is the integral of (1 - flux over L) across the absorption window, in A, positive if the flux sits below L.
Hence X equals 0.3 A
